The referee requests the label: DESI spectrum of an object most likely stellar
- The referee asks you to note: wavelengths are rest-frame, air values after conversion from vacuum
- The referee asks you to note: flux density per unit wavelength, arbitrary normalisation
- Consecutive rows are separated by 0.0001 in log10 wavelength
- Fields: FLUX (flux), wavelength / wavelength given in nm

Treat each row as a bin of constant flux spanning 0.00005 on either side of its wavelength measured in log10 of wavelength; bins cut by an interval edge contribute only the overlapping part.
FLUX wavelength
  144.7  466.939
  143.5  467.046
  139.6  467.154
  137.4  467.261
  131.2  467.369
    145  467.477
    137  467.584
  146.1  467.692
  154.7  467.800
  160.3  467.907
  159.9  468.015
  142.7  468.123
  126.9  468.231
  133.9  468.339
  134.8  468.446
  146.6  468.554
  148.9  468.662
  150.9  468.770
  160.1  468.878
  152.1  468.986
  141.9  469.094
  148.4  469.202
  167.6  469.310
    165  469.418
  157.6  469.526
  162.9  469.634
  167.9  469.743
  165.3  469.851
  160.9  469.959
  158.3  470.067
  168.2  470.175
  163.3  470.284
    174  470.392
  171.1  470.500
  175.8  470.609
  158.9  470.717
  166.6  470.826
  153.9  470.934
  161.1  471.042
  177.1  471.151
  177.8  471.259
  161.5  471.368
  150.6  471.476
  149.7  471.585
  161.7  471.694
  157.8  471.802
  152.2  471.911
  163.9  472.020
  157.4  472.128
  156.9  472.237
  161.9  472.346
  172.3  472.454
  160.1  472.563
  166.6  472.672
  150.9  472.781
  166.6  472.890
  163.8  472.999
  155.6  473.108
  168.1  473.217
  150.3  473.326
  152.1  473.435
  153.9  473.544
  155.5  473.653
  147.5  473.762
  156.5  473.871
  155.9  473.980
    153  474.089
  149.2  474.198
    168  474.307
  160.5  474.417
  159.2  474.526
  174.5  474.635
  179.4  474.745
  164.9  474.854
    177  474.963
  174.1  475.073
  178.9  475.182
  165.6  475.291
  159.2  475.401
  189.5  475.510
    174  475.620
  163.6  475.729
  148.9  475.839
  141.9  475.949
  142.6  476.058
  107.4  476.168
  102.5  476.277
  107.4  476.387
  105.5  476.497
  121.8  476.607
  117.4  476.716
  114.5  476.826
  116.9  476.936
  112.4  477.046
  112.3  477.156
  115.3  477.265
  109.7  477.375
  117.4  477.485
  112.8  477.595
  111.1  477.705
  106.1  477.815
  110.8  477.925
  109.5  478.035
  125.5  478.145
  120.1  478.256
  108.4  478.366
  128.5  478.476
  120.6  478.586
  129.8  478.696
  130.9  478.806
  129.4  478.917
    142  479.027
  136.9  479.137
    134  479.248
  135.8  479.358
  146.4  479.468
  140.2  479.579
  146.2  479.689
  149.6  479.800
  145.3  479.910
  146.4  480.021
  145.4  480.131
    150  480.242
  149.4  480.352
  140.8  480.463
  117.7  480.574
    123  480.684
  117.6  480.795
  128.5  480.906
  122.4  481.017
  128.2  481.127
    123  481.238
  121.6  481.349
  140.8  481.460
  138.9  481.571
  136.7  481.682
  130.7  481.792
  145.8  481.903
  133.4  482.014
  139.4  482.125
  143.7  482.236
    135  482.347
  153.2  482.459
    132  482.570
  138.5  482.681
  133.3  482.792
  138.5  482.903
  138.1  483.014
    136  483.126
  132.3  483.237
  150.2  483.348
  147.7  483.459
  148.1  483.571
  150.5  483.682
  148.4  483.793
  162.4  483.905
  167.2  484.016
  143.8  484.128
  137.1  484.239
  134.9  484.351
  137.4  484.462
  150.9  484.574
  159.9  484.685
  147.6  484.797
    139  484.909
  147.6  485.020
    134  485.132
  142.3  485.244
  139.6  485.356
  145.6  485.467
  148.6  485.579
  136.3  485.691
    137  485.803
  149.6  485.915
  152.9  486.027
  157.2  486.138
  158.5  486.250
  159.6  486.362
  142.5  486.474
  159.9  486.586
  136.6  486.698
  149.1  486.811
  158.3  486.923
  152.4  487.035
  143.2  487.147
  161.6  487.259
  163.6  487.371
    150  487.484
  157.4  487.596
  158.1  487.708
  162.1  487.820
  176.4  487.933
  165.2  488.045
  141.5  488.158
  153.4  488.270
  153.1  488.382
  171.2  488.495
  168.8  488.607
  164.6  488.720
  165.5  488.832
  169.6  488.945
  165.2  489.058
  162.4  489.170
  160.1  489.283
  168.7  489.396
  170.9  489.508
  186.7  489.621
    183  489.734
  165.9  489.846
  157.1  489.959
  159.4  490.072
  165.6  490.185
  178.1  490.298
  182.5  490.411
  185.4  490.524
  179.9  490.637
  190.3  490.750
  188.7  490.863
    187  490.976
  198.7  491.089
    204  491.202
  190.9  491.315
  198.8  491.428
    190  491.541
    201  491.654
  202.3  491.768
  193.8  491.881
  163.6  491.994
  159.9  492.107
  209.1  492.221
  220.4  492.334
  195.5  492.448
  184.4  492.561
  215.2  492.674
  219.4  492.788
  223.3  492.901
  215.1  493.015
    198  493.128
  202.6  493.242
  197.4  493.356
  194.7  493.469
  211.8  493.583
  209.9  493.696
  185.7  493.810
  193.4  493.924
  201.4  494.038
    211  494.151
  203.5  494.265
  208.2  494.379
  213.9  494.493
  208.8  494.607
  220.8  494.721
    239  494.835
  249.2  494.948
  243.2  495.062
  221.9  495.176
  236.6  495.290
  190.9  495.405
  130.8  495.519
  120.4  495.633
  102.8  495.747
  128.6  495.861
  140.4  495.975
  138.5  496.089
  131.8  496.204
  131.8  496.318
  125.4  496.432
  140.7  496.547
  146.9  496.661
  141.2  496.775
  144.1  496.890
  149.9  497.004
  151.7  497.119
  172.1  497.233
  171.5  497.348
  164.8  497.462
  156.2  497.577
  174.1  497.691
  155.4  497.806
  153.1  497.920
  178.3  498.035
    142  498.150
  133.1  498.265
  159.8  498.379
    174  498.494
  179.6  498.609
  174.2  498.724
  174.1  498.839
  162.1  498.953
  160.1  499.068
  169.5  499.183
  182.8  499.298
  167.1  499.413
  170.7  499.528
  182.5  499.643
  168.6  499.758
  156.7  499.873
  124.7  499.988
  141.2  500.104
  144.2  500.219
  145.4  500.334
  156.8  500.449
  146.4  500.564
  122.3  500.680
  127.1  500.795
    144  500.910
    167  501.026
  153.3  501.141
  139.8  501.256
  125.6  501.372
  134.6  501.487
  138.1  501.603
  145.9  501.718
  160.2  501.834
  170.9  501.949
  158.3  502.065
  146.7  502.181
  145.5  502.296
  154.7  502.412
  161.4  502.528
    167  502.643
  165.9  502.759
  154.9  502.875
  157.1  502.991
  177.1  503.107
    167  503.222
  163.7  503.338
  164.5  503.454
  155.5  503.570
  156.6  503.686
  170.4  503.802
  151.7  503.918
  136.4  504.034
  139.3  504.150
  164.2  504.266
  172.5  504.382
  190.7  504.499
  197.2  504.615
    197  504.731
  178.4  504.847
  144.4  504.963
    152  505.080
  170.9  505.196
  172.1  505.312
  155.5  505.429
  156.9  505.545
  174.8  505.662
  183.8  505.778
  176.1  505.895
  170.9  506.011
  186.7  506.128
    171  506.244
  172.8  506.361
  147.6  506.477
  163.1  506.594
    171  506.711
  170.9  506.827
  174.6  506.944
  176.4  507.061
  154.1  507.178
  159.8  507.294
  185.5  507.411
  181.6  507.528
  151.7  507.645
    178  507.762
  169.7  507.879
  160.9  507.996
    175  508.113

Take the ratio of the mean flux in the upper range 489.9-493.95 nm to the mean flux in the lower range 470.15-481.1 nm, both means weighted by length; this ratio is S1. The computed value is 1.33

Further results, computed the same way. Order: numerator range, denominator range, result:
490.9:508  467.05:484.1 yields 1.17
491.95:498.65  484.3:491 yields 1.13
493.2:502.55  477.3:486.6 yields 1.21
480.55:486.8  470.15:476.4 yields 0.89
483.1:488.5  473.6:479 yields 1.09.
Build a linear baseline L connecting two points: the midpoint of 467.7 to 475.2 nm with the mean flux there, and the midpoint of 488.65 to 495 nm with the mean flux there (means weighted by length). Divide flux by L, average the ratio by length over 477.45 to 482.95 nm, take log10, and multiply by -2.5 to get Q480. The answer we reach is 0.30 mag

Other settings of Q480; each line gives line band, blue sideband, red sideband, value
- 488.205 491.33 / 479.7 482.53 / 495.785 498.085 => -0.208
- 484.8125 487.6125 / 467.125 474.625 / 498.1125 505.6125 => 0.062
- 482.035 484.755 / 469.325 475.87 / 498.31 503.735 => 0.118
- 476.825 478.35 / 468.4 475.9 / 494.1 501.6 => 0.382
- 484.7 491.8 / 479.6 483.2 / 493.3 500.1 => -0.077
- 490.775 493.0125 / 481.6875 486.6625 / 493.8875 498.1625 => -0.212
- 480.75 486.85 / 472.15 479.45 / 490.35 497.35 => 0.139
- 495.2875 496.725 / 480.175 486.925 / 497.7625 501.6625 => 0.087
